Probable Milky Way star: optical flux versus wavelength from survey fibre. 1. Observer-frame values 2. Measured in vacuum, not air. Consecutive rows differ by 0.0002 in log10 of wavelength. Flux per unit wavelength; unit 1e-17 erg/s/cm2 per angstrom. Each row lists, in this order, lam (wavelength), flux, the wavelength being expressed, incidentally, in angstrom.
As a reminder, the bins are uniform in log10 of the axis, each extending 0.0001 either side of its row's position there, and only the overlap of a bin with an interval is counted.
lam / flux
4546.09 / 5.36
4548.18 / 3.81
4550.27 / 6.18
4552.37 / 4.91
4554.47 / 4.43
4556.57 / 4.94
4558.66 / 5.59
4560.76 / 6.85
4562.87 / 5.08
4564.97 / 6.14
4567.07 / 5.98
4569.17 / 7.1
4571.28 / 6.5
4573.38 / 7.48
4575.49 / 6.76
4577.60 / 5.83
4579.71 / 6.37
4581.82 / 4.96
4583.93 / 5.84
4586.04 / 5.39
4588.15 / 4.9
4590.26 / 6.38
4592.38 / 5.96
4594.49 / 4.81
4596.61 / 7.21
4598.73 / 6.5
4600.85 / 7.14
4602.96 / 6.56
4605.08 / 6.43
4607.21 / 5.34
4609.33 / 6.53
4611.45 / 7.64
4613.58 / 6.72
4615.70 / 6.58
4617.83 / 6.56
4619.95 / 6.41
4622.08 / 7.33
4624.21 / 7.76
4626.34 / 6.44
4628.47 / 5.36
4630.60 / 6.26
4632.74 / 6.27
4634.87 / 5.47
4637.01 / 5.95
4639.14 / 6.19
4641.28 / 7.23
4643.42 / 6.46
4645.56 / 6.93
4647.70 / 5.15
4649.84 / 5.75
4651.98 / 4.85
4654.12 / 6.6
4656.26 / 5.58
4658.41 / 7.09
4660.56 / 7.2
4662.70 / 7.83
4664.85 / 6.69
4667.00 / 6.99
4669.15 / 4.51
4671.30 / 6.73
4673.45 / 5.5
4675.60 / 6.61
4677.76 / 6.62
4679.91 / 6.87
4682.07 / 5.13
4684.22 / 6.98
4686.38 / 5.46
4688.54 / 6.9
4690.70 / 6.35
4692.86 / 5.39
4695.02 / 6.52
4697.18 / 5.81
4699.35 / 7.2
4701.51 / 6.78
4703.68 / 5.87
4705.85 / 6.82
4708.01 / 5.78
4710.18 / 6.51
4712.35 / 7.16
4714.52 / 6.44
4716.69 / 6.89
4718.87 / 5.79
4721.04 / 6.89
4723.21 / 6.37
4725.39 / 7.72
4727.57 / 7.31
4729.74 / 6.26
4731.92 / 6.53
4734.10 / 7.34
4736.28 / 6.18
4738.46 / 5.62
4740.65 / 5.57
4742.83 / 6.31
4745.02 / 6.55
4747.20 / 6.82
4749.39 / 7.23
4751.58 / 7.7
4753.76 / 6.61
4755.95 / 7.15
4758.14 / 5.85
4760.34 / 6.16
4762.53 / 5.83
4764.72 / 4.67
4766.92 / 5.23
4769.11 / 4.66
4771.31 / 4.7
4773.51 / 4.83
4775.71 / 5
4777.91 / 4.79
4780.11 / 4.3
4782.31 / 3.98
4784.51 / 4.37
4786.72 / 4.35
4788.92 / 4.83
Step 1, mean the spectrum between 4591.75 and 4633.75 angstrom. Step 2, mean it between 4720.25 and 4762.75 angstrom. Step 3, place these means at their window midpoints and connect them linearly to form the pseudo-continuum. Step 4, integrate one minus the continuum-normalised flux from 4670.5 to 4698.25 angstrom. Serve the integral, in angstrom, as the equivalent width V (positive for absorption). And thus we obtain 1.46 angstrom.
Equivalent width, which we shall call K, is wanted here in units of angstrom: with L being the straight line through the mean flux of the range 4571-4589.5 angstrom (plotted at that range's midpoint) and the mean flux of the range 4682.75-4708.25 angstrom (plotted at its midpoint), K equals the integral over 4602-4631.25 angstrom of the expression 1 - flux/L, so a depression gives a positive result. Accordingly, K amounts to -2.28 angstrom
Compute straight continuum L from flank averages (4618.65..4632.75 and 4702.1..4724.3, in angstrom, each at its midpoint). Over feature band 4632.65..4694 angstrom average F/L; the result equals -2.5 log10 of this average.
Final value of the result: 0.05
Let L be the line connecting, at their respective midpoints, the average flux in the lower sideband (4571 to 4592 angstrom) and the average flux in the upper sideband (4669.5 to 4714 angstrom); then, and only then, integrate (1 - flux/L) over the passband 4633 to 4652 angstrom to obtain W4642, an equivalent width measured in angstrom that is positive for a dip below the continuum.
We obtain 0.4 angstrom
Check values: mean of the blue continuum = 6.02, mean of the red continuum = 6.32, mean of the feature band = 6.07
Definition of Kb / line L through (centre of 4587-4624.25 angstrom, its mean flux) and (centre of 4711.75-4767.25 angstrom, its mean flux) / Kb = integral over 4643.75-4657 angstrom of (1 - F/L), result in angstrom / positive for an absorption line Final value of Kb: 1.2 angstrom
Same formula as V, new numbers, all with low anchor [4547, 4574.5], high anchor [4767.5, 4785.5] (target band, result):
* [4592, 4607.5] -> -2.07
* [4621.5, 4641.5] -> -3.64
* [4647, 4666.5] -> -4.09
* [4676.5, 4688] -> -2.56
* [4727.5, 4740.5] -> -4.24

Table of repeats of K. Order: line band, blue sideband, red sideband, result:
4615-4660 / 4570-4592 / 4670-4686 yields -0.9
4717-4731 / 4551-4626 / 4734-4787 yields -2.3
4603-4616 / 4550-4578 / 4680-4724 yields -0.9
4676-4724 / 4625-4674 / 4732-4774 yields -1.8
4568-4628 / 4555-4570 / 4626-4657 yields -4.5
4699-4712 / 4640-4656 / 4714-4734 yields 0.2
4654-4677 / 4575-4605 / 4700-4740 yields -0.5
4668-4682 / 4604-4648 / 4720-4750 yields 1.0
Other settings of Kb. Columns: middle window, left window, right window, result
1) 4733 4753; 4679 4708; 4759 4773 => -3.8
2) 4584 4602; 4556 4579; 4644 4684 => 0.6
